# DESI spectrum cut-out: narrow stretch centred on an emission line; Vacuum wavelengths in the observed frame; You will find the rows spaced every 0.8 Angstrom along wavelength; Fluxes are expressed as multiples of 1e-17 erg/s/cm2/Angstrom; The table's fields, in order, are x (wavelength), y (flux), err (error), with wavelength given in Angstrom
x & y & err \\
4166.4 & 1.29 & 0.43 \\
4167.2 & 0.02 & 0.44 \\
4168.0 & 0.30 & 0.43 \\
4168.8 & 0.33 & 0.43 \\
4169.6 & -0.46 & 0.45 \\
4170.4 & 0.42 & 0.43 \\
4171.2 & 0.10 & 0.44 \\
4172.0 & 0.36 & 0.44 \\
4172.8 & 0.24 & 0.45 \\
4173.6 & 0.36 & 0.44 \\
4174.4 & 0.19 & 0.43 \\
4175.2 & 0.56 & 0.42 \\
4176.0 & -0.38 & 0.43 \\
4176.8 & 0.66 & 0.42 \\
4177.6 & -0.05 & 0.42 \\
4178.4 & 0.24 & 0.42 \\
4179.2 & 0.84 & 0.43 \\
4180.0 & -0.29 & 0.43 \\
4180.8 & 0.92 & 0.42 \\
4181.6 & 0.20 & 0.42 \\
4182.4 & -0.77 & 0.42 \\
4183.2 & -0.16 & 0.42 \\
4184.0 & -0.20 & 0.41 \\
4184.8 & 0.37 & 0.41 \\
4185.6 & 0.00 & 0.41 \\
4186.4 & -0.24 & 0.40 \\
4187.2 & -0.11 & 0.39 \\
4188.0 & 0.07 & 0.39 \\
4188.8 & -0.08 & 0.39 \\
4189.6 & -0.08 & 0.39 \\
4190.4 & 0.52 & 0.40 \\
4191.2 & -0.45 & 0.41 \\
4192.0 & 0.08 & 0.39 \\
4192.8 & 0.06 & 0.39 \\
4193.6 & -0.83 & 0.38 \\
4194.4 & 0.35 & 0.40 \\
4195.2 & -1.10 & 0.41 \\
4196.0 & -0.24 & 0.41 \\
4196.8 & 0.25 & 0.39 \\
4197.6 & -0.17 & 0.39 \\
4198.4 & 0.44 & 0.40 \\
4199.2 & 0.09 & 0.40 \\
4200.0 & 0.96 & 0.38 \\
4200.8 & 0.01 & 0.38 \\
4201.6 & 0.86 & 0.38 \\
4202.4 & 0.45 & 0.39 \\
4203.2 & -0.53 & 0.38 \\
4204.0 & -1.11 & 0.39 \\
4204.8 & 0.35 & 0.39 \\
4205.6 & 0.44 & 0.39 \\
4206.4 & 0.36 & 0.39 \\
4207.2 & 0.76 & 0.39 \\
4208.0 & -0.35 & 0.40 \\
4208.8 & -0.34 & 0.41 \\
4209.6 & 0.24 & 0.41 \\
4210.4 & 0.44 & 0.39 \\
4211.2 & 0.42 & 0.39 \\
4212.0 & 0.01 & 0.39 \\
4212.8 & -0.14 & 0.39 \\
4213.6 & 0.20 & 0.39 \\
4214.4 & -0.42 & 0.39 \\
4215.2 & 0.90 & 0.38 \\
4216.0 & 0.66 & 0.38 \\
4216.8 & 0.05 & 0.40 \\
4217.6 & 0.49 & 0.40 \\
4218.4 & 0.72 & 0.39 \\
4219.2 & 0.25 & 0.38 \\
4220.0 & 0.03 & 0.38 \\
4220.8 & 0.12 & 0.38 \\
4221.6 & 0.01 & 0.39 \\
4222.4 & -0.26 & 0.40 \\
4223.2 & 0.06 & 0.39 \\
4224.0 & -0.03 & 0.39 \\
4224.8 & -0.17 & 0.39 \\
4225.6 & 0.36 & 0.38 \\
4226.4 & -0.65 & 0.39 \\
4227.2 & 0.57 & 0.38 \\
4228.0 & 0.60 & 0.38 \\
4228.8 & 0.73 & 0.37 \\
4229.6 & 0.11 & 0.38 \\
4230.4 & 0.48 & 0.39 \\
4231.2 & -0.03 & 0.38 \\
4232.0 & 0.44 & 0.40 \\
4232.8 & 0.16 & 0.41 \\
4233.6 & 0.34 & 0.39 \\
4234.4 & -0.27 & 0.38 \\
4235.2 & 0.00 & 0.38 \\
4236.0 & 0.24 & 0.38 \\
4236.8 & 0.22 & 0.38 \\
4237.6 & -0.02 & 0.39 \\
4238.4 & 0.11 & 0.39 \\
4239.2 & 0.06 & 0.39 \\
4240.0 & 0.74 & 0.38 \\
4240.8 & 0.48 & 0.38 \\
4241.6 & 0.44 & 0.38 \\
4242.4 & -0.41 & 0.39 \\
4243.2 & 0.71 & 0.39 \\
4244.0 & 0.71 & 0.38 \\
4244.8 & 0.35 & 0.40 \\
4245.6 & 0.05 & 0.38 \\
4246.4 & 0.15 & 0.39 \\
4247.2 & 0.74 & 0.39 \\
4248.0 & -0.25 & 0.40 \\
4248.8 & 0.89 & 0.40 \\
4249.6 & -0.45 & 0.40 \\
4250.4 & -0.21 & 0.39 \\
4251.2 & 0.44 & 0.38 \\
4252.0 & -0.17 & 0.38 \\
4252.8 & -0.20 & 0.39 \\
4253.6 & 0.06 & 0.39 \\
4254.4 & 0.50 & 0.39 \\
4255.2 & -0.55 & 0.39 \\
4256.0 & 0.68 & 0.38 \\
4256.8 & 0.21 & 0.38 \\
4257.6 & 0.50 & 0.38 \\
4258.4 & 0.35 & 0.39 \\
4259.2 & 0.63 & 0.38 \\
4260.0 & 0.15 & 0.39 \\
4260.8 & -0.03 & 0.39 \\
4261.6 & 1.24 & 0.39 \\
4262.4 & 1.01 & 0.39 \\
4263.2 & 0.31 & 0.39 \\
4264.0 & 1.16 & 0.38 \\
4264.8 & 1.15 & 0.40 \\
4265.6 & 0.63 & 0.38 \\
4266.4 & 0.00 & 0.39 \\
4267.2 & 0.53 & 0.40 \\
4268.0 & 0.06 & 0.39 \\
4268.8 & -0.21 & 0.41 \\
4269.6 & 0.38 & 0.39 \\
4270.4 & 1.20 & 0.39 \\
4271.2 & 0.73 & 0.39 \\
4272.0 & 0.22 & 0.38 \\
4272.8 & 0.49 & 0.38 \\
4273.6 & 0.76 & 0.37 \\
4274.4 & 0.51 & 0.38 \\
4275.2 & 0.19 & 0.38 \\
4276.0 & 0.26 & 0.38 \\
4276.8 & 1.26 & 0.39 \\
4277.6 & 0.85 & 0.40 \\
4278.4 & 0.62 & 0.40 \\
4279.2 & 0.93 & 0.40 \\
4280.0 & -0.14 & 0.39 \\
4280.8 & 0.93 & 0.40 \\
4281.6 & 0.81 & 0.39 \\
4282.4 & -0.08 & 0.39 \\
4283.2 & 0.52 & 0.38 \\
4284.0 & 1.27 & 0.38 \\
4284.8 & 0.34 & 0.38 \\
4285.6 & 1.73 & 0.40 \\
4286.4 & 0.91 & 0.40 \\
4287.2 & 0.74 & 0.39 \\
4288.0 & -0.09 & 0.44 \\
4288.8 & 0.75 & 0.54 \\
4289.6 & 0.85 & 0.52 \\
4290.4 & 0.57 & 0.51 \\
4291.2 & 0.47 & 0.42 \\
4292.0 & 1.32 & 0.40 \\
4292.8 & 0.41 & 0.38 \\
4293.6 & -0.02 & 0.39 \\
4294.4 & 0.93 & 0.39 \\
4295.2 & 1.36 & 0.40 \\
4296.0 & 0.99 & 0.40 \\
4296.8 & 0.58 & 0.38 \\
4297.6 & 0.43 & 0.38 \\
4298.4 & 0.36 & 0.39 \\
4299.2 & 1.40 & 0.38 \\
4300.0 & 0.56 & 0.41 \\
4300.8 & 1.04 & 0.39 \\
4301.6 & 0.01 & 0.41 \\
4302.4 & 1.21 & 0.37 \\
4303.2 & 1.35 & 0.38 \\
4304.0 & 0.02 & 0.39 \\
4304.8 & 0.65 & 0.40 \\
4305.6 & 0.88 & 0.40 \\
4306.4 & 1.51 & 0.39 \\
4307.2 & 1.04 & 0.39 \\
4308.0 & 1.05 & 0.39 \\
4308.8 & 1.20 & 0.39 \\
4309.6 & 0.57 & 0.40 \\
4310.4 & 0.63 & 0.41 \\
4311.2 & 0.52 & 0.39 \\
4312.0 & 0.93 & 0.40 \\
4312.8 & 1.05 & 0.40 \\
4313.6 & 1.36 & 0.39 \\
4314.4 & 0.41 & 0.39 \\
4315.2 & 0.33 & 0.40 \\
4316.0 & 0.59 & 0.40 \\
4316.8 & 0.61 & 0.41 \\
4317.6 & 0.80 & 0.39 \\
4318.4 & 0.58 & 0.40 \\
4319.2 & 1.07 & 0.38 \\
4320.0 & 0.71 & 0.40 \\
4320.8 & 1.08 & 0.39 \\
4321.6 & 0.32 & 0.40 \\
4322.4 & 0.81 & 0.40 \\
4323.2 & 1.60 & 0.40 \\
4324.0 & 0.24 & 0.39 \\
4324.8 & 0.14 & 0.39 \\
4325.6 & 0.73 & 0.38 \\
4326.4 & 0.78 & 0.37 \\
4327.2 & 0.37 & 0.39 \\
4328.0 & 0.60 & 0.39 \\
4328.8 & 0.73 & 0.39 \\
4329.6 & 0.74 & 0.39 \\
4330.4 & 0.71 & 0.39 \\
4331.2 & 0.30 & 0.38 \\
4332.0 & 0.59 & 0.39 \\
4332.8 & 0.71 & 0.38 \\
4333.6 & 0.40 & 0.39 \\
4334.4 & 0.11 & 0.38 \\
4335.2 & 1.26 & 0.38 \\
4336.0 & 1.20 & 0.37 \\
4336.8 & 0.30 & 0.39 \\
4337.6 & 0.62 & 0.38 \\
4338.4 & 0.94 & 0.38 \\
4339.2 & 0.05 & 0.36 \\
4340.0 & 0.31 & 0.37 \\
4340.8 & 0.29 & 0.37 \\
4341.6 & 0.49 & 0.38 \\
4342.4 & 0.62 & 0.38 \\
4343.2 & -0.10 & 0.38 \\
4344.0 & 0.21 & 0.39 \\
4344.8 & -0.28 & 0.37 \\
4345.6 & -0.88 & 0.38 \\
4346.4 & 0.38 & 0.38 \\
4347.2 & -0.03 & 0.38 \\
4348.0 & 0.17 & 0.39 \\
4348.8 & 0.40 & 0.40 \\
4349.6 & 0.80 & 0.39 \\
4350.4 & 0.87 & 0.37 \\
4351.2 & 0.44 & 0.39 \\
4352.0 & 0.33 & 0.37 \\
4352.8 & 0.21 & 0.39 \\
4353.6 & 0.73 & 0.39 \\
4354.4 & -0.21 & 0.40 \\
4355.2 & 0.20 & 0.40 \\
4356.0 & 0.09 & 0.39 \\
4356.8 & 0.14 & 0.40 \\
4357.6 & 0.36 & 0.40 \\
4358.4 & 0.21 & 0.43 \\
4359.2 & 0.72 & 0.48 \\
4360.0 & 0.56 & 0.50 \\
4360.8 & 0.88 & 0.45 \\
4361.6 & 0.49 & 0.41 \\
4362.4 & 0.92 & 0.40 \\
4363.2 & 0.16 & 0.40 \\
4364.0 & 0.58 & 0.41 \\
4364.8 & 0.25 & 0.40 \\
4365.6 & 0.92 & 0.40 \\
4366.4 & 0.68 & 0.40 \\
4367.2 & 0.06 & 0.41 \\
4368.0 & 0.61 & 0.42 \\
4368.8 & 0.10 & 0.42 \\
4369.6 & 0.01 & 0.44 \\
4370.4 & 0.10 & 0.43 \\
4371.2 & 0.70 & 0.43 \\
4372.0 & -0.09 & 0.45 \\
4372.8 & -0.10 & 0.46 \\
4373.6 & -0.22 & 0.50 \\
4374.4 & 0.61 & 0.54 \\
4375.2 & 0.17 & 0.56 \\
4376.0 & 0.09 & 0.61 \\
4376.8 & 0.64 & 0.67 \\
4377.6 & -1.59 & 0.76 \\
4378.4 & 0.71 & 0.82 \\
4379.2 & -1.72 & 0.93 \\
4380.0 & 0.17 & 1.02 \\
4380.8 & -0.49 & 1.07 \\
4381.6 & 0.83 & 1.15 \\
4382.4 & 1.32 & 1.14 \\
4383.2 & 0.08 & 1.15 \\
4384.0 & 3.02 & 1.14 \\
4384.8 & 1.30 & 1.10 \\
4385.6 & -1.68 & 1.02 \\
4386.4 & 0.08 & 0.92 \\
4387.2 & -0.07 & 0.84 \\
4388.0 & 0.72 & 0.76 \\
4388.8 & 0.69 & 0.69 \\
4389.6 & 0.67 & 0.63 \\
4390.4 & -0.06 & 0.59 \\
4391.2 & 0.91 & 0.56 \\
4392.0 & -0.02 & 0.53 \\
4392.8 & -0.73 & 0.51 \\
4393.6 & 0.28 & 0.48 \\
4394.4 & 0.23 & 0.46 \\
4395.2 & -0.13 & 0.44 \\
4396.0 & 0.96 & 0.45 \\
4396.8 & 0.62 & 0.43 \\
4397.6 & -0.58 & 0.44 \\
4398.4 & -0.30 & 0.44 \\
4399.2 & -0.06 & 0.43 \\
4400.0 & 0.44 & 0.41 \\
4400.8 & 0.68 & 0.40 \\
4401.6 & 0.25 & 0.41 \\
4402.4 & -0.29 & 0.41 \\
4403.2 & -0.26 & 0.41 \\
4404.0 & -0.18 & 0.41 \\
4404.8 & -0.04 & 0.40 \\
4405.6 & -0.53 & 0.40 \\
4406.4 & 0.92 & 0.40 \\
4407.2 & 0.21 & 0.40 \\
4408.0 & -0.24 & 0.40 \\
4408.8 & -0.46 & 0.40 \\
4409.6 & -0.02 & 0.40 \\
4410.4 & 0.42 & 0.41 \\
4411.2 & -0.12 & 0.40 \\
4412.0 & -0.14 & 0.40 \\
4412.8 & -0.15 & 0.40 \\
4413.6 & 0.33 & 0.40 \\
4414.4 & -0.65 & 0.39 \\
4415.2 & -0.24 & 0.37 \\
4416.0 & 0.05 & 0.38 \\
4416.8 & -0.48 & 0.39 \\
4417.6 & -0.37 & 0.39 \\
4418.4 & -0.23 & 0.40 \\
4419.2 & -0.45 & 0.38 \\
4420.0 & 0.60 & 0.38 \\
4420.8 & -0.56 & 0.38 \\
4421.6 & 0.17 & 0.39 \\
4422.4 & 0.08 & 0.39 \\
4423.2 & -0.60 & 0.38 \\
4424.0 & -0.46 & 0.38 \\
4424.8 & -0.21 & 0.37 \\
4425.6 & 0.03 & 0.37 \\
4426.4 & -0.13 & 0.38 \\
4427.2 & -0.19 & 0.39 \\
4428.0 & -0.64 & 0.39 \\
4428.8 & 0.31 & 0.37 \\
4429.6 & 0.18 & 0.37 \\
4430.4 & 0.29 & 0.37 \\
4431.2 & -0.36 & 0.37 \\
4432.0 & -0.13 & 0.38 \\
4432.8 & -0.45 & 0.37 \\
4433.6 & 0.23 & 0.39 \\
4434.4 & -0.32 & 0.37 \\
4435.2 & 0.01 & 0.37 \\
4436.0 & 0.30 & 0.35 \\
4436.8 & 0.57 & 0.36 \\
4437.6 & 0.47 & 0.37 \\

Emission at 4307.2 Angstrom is C IV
